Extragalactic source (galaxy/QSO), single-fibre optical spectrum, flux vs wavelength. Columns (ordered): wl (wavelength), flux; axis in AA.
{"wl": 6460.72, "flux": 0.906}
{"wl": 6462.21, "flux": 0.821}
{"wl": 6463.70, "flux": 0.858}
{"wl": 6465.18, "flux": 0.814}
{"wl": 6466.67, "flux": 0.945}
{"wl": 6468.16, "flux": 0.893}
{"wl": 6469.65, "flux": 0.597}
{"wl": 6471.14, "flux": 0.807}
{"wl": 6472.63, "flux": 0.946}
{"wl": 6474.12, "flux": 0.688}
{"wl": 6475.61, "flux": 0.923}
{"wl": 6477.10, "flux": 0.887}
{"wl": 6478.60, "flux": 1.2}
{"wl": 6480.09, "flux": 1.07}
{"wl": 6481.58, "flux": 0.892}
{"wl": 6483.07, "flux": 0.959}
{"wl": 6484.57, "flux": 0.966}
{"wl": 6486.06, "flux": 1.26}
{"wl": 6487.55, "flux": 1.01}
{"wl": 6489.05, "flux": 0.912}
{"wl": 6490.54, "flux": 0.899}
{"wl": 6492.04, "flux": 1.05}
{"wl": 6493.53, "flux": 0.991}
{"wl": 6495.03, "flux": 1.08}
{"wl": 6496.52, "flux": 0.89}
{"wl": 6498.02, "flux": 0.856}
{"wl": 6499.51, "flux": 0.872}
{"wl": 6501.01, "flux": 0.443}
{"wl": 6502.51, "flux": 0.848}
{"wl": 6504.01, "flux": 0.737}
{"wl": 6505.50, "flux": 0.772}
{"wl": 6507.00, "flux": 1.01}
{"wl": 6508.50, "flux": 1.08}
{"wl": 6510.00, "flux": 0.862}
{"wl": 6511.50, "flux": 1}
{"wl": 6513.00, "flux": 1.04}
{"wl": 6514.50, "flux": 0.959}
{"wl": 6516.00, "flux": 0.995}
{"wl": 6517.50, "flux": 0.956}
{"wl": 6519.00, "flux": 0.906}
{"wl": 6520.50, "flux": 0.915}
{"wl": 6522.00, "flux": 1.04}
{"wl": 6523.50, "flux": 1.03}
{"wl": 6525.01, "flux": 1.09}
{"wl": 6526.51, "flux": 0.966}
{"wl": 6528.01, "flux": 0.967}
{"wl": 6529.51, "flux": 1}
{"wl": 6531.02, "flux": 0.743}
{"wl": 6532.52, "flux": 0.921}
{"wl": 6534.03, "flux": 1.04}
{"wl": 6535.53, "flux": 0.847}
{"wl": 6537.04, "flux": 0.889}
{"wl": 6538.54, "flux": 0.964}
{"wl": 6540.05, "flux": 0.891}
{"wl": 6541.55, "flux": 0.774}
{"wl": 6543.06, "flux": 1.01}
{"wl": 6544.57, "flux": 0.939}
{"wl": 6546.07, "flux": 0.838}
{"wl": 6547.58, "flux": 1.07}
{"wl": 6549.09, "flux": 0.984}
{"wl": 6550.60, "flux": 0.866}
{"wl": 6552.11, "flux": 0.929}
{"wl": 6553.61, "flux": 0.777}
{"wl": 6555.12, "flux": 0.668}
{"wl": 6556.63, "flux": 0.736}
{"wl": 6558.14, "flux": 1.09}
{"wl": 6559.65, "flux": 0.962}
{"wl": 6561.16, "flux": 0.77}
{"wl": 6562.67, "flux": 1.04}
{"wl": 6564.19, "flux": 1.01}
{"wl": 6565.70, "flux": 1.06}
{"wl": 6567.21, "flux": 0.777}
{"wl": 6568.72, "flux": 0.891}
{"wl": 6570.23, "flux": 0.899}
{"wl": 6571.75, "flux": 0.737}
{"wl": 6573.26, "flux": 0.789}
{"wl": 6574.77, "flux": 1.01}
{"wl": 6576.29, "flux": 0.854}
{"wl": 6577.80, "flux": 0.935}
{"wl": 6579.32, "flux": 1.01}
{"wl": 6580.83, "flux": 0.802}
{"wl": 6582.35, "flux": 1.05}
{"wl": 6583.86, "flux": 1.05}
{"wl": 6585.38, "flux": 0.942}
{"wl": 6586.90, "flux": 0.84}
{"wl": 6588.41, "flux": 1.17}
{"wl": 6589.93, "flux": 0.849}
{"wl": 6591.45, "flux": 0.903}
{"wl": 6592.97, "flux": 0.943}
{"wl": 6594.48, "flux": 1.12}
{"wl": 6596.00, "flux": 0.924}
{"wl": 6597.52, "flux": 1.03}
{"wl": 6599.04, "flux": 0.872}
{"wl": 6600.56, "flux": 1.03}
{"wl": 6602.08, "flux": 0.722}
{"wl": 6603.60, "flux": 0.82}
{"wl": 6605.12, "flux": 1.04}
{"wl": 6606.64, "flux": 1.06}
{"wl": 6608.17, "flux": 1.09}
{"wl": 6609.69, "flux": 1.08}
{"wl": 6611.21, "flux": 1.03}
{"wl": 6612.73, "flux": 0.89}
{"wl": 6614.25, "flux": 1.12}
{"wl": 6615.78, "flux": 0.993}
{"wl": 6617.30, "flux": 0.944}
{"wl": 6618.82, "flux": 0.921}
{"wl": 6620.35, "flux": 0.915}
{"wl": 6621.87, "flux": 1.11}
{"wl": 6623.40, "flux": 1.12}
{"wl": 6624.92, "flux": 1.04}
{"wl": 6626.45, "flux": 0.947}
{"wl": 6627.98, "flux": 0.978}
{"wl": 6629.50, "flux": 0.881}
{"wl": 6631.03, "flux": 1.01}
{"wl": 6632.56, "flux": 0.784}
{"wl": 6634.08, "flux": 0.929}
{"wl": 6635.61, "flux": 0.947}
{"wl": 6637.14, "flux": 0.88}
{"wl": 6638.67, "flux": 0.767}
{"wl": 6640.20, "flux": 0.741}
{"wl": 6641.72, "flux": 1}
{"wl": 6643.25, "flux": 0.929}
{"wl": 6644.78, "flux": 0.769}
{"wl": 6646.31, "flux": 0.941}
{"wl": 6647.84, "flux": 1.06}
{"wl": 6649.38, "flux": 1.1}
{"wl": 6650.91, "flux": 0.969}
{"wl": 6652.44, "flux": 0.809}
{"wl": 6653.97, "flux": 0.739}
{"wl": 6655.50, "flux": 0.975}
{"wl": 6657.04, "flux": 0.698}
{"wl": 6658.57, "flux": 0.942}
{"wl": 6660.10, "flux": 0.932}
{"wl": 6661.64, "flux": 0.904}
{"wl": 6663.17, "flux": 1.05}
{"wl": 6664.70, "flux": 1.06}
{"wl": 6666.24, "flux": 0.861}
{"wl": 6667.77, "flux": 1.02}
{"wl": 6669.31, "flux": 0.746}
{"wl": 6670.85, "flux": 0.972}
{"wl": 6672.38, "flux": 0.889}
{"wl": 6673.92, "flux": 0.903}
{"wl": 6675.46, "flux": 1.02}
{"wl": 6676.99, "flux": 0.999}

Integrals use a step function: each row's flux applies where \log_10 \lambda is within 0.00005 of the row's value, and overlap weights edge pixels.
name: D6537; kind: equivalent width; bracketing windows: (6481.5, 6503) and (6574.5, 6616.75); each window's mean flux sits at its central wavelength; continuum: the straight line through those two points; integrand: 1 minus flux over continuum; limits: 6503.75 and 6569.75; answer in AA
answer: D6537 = 1.3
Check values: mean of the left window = 0.93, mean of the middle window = 0.929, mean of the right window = 0.97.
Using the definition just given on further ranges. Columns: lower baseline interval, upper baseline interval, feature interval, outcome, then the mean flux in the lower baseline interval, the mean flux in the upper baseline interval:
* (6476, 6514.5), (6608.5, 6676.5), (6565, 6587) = 0.7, 0.943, 0.94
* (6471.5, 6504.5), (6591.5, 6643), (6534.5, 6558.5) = 1.3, 0.926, 0.959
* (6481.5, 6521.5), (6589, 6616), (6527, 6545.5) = 0.6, 0.933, 0.974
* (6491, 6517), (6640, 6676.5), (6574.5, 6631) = -3.5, 0.911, 0.921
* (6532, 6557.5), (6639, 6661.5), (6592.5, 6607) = -1.0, 0.891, 0.898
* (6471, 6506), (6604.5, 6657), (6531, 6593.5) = 1.5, 0.918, 0.952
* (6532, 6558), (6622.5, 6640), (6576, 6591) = -0.7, 0.895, 0.929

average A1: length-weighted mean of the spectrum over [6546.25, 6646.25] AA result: 0.936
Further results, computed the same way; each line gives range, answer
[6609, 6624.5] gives 1.01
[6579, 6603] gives 0.952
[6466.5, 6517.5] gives 0.922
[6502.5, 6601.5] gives 0.931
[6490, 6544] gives 0.926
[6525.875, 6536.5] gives 0.925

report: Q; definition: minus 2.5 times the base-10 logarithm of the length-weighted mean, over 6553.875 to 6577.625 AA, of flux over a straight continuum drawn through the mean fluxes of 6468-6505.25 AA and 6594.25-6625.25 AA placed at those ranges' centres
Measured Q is 0.09 mag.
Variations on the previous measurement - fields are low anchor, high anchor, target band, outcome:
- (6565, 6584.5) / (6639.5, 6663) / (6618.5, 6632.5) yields -0.087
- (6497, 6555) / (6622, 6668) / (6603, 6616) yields -0.104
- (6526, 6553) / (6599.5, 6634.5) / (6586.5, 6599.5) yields -0.008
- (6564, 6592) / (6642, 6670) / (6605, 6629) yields -0.106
